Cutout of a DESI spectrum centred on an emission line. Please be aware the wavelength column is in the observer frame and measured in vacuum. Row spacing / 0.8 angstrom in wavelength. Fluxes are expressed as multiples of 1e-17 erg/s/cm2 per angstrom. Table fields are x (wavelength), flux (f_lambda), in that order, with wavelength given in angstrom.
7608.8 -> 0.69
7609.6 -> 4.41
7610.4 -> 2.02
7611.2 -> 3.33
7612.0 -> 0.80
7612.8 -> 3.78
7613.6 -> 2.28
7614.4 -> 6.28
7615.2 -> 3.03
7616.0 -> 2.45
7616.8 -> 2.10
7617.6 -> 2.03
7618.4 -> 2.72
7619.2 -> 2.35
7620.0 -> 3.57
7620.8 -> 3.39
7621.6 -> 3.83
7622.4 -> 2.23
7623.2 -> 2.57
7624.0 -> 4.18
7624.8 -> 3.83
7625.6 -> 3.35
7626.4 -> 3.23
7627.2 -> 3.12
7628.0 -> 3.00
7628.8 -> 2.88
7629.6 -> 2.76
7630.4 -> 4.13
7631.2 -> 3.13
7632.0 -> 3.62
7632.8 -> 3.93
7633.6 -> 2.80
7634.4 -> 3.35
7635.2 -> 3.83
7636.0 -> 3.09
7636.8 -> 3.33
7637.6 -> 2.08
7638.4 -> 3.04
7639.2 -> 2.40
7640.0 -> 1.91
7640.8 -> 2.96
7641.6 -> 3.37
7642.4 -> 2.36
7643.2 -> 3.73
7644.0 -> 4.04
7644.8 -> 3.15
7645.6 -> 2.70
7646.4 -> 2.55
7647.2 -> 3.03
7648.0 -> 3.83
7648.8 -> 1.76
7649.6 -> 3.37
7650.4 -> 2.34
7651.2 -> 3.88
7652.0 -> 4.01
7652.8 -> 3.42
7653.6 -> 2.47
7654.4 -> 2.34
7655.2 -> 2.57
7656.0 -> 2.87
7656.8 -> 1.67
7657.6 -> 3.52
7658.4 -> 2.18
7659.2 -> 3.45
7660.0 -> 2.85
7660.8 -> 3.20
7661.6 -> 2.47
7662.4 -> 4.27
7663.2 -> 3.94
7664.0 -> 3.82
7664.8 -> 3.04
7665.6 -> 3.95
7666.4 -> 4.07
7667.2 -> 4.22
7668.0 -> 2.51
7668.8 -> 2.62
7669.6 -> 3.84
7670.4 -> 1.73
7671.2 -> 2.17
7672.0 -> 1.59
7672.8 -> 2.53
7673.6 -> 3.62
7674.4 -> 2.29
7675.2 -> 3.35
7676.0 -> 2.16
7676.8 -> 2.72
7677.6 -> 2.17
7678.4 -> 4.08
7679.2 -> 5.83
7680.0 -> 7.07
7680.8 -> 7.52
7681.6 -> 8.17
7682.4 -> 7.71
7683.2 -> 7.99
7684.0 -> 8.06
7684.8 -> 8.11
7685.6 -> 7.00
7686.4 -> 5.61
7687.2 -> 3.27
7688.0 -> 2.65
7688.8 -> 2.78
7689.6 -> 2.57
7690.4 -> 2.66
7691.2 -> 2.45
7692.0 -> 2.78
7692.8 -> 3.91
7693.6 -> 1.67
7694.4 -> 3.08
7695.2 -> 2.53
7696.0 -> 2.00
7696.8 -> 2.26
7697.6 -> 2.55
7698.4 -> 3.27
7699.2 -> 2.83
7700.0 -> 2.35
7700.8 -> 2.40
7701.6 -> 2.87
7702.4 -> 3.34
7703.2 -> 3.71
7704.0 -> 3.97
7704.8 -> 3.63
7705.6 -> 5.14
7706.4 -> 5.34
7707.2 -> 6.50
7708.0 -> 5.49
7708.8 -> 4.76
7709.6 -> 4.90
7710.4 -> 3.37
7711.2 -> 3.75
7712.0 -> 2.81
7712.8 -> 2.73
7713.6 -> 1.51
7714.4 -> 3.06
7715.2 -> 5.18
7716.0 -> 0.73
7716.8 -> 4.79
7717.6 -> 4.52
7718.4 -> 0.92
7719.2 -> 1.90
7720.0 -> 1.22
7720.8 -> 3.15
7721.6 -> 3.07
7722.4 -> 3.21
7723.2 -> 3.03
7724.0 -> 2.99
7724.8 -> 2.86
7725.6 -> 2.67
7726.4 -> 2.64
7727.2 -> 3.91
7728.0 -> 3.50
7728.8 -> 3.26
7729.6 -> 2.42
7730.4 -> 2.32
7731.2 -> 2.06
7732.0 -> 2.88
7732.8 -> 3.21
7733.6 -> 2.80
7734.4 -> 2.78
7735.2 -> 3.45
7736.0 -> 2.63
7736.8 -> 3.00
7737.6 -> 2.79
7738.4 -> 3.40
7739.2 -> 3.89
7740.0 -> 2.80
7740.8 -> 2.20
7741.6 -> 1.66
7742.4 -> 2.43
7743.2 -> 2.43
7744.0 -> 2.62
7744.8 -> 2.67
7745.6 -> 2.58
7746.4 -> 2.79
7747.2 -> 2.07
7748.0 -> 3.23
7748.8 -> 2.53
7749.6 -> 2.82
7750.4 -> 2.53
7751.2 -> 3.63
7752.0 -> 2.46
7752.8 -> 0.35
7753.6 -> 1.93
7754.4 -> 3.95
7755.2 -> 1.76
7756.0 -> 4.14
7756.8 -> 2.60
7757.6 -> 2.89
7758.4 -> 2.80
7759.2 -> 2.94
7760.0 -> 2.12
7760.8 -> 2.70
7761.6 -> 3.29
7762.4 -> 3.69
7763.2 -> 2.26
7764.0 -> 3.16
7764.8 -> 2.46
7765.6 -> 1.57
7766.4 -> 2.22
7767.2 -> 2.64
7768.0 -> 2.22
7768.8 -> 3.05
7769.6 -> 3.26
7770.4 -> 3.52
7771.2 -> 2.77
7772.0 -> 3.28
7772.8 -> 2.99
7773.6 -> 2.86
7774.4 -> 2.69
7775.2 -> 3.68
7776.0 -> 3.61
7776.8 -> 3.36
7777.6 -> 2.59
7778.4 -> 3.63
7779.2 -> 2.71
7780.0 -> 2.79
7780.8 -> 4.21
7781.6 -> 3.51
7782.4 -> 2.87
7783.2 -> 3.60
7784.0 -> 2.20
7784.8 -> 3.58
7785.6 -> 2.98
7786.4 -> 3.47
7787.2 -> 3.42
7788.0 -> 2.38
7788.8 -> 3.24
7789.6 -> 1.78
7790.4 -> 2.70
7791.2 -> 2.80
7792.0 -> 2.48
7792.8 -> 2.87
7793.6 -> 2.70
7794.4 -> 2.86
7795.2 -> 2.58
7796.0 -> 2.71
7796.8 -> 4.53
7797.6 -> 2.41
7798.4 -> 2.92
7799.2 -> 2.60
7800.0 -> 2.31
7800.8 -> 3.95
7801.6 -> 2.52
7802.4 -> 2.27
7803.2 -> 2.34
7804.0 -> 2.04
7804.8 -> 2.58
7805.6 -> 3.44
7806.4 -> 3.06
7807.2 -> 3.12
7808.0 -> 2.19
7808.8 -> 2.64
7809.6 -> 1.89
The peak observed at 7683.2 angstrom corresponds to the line H-alpha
